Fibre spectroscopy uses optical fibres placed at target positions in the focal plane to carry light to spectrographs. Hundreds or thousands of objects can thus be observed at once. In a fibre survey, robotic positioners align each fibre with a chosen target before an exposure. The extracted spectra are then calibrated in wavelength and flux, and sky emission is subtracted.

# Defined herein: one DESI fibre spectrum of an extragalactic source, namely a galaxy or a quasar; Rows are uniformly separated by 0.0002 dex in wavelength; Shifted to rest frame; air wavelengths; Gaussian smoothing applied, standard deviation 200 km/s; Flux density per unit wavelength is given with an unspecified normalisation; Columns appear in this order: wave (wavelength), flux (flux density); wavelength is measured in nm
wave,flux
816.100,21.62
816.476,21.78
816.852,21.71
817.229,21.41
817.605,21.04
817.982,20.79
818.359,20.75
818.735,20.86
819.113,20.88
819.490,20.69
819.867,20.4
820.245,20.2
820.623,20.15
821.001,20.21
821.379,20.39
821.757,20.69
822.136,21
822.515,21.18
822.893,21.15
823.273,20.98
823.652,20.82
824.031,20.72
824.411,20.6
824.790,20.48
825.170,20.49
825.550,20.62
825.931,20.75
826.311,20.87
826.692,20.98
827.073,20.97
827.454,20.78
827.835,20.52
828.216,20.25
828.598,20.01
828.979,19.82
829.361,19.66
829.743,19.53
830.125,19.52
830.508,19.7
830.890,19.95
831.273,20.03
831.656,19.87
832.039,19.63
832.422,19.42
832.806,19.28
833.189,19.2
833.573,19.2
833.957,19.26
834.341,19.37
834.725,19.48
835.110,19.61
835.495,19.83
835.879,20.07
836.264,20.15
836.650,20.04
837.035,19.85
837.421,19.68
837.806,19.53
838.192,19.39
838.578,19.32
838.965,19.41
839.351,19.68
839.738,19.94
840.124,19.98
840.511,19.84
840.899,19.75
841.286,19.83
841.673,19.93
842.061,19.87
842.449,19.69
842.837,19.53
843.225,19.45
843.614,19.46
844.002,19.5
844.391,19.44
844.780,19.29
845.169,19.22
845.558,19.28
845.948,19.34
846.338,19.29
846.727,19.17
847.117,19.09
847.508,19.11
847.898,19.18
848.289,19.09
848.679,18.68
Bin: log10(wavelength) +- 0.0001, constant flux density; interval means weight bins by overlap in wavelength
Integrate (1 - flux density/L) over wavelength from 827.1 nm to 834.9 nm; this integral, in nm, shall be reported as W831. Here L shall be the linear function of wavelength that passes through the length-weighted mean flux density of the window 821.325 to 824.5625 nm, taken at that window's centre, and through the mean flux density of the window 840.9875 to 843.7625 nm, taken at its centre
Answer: 0.24 nm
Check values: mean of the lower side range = 20.9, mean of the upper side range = 19.7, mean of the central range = 19.8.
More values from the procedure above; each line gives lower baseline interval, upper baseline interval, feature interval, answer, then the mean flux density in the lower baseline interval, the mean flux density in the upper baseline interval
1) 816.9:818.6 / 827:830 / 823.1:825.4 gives -0.02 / 21.1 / 20.2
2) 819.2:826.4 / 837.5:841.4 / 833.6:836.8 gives 0.04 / 20.7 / 19.7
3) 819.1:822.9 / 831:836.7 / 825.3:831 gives -0.06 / 20.6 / 19.6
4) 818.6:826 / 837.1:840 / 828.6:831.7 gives 0.06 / 20.7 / 19.6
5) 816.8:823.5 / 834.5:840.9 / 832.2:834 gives 0.07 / 20.8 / 19.7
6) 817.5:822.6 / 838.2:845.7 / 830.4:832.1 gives 0.02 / 20.6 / 19.6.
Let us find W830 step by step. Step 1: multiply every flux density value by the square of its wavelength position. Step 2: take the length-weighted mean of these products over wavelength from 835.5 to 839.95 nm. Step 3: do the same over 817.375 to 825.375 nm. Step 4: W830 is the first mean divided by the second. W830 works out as 0.99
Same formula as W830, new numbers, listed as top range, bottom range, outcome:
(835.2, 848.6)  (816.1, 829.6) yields 0.99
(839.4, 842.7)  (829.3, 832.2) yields 1.03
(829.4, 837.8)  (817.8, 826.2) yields 0.98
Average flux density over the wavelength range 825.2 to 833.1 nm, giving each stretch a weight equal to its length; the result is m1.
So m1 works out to 20.1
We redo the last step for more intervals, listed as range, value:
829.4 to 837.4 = 19.6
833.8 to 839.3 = 19.6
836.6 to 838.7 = 19.6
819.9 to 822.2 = 20.4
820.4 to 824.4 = 20.7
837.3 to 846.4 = 19.6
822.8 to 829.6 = 20.6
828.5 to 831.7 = 19.8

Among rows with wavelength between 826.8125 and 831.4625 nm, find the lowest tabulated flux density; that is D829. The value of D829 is 19.52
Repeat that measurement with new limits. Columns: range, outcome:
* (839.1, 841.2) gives 19.68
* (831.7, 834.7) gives 19.2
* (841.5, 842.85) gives 19.53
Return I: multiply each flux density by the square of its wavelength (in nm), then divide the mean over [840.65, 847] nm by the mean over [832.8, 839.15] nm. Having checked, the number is 1.01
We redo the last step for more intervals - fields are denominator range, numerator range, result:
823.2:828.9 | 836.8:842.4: 0.99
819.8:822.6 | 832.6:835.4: 0.97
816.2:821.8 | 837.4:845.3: 0.99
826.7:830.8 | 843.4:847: 1.00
